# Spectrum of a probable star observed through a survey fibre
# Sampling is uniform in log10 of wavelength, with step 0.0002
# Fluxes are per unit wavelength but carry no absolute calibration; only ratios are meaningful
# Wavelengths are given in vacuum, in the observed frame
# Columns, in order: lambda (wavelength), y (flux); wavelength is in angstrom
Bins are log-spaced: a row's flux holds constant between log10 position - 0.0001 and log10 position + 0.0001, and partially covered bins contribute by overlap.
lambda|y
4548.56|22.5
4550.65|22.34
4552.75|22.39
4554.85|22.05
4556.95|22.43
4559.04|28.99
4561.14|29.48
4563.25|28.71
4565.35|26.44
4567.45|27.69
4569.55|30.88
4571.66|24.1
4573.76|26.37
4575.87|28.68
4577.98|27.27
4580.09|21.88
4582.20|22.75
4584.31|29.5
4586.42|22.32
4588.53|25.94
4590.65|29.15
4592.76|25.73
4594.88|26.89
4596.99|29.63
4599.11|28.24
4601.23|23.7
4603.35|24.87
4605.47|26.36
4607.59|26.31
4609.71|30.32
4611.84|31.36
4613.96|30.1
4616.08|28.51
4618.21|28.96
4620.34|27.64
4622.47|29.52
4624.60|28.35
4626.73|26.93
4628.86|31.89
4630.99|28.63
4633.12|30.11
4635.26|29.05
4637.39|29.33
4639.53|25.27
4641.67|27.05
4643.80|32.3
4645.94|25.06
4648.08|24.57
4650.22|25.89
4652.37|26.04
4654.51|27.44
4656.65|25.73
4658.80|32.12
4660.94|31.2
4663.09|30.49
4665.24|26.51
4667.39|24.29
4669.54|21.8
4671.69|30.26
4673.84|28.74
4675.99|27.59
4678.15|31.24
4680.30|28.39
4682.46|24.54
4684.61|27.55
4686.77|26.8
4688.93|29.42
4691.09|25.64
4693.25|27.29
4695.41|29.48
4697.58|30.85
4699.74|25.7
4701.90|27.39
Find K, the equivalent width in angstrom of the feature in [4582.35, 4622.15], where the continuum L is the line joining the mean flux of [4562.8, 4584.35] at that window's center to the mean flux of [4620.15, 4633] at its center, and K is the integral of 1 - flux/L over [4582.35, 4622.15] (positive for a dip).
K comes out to 0.6 angstrom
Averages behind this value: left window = 26.6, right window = 29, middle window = 27.5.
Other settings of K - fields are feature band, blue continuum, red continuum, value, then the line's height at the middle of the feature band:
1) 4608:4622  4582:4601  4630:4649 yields -1.0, 27.3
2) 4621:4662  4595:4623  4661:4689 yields -0.6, 27.8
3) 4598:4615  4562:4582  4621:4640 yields 0.2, 28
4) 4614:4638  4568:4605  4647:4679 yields -1.8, 27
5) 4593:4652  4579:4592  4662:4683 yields -4.0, 26.2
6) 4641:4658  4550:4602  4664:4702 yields 0.1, 27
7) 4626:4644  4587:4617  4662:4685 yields -0.9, 27.5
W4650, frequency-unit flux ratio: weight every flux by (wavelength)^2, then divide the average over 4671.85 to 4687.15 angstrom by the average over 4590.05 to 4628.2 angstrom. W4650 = 1.03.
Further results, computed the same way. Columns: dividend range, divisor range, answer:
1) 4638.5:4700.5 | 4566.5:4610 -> 1.08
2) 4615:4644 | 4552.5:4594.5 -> 1.12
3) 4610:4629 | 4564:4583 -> 1.13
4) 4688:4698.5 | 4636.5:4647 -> 1.05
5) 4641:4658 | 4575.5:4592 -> 1.07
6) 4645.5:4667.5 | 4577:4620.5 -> 1.04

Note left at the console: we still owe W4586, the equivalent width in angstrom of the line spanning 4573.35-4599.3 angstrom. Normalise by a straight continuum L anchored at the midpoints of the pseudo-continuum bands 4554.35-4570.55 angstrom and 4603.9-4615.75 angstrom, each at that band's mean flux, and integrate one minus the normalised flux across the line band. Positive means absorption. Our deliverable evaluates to 1.4 angstrom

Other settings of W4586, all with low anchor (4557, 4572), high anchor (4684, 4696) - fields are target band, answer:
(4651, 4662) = -0.3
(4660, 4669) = 0.0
